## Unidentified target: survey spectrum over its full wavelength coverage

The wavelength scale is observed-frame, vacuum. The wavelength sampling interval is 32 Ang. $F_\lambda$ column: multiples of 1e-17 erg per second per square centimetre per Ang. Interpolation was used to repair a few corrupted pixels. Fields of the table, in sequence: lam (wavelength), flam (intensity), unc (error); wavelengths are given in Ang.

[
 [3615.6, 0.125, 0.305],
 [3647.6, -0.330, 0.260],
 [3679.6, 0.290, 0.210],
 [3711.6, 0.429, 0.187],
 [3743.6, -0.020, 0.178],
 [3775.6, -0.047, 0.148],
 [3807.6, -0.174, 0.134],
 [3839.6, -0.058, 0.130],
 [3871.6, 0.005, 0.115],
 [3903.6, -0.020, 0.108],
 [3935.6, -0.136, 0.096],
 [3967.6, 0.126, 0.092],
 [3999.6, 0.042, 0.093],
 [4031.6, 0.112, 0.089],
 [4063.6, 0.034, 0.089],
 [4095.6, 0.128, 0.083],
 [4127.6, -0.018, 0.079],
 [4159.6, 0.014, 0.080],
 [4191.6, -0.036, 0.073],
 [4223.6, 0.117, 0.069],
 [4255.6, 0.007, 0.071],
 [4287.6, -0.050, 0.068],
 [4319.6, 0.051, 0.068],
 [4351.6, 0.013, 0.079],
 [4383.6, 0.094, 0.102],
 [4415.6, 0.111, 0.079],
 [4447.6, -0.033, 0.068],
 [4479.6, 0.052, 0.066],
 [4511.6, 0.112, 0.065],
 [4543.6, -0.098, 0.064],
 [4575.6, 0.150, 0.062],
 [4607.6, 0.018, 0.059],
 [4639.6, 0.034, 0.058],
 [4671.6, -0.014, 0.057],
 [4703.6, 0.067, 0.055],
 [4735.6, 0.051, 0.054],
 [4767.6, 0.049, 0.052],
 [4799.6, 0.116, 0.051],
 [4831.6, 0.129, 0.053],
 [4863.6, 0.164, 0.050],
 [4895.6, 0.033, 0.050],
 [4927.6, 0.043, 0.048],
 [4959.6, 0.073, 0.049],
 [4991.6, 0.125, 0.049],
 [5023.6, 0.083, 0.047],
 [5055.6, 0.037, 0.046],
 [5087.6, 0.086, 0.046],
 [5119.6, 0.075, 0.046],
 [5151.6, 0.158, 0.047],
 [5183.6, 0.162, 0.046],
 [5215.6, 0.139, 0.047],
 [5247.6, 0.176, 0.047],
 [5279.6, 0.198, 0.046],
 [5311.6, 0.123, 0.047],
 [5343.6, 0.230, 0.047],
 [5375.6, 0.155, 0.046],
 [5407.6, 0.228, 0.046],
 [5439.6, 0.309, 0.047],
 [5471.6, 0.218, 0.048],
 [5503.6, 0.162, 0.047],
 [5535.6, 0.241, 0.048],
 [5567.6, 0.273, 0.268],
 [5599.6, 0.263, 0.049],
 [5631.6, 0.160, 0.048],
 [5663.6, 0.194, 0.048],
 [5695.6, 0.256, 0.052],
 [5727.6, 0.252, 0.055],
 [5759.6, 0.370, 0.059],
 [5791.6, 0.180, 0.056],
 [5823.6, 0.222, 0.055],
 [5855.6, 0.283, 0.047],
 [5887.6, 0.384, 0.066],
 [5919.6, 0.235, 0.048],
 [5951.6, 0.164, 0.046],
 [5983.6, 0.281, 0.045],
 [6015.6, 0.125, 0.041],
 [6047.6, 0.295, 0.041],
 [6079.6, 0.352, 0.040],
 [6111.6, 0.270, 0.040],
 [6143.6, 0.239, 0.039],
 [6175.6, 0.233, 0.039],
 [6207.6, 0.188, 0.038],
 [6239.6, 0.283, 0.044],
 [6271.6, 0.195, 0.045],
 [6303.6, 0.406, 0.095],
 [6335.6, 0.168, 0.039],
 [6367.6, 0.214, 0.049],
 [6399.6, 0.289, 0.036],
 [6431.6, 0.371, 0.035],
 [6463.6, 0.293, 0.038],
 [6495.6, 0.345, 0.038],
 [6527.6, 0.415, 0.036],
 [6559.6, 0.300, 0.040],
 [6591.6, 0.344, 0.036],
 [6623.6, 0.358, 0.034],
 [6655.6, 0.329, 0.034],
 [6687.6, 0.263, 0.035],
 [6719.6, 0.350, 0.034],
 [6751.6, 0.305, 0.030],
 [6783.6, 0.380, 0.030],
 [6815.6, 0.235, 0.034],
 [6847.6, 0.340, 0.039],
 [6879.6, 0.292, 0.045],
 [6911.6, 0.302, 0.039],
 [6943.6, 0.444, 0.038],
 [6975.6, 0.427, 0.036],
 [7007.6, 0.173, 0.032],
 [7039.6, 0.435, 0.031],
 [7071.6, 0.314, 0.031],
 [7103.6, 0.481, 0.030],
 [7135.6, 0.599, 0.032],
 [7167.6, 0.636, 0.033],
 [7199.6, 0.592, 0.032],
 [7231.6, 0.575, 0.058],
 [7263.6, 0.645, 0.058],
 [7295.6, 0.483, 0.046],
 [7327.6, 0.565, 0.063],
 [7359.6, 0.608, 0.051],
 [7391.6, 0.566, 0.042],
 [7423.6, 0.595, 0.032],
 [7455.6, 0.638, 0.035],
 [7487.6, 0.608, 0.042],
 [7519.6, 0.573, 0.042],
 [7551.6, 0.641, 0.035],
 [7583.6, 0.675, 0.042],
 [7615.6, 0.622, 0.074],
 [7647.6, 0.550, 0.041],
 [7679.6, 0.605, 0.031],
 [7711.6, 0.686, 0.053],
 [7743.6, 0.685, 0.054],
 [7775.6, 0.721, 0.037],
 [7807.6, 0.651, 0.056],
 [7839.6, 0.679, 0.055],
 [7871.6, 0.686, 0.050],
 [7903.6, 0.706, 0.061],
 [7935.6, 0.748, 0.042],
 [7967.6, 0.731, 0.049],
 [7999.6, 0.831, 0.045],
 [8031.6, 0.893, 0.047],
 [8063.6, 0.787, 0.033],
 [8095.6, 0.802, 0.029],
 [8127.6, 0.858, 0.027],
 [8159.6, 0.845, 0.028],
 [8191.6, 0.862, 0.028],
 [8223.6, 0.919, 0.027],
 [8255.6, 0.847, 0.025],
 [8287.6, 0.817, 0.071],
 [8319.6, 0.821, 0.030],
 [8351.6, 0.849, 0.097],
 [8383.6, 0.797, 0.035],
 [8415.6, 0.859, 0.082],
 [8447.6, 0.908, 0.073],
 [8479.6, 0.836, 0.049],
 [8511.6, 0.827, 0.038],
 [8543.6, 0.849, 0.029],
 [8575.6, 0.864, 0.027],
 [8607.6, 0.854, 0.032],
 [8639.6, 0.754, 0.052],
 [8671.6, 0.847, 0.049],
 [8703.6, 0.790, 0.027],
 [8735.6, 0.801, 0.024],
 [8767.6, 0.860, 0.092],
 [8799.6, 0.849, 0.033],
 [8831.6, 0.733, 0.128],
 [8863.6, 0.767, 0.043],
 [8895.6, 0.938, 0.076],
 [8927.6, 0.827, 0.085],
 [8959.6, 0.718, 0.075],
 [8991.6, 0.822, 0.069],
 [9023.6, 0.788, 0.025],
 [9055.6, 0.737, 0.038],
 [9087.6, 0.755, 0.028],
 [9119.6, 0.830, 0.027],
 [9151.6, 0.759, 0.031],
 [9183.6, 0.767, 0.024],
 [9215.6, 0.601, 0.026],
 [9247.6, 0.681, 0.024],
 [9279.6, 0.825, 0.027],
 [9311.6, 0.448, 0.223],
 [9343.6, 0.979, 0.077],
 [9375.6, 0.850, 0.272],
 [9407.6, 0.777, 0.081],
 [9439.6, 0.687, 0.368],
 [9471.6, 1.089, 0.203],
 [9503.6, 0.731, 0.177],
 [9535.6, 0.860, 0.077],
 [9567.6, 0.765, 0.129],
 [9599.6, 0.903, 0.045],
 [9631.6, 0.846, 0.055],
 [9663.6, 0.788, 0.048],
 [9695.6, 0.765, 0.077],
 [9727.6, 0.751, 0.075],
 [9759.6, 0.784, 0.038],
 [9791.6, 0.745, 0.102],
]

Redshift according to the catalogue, 0.780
